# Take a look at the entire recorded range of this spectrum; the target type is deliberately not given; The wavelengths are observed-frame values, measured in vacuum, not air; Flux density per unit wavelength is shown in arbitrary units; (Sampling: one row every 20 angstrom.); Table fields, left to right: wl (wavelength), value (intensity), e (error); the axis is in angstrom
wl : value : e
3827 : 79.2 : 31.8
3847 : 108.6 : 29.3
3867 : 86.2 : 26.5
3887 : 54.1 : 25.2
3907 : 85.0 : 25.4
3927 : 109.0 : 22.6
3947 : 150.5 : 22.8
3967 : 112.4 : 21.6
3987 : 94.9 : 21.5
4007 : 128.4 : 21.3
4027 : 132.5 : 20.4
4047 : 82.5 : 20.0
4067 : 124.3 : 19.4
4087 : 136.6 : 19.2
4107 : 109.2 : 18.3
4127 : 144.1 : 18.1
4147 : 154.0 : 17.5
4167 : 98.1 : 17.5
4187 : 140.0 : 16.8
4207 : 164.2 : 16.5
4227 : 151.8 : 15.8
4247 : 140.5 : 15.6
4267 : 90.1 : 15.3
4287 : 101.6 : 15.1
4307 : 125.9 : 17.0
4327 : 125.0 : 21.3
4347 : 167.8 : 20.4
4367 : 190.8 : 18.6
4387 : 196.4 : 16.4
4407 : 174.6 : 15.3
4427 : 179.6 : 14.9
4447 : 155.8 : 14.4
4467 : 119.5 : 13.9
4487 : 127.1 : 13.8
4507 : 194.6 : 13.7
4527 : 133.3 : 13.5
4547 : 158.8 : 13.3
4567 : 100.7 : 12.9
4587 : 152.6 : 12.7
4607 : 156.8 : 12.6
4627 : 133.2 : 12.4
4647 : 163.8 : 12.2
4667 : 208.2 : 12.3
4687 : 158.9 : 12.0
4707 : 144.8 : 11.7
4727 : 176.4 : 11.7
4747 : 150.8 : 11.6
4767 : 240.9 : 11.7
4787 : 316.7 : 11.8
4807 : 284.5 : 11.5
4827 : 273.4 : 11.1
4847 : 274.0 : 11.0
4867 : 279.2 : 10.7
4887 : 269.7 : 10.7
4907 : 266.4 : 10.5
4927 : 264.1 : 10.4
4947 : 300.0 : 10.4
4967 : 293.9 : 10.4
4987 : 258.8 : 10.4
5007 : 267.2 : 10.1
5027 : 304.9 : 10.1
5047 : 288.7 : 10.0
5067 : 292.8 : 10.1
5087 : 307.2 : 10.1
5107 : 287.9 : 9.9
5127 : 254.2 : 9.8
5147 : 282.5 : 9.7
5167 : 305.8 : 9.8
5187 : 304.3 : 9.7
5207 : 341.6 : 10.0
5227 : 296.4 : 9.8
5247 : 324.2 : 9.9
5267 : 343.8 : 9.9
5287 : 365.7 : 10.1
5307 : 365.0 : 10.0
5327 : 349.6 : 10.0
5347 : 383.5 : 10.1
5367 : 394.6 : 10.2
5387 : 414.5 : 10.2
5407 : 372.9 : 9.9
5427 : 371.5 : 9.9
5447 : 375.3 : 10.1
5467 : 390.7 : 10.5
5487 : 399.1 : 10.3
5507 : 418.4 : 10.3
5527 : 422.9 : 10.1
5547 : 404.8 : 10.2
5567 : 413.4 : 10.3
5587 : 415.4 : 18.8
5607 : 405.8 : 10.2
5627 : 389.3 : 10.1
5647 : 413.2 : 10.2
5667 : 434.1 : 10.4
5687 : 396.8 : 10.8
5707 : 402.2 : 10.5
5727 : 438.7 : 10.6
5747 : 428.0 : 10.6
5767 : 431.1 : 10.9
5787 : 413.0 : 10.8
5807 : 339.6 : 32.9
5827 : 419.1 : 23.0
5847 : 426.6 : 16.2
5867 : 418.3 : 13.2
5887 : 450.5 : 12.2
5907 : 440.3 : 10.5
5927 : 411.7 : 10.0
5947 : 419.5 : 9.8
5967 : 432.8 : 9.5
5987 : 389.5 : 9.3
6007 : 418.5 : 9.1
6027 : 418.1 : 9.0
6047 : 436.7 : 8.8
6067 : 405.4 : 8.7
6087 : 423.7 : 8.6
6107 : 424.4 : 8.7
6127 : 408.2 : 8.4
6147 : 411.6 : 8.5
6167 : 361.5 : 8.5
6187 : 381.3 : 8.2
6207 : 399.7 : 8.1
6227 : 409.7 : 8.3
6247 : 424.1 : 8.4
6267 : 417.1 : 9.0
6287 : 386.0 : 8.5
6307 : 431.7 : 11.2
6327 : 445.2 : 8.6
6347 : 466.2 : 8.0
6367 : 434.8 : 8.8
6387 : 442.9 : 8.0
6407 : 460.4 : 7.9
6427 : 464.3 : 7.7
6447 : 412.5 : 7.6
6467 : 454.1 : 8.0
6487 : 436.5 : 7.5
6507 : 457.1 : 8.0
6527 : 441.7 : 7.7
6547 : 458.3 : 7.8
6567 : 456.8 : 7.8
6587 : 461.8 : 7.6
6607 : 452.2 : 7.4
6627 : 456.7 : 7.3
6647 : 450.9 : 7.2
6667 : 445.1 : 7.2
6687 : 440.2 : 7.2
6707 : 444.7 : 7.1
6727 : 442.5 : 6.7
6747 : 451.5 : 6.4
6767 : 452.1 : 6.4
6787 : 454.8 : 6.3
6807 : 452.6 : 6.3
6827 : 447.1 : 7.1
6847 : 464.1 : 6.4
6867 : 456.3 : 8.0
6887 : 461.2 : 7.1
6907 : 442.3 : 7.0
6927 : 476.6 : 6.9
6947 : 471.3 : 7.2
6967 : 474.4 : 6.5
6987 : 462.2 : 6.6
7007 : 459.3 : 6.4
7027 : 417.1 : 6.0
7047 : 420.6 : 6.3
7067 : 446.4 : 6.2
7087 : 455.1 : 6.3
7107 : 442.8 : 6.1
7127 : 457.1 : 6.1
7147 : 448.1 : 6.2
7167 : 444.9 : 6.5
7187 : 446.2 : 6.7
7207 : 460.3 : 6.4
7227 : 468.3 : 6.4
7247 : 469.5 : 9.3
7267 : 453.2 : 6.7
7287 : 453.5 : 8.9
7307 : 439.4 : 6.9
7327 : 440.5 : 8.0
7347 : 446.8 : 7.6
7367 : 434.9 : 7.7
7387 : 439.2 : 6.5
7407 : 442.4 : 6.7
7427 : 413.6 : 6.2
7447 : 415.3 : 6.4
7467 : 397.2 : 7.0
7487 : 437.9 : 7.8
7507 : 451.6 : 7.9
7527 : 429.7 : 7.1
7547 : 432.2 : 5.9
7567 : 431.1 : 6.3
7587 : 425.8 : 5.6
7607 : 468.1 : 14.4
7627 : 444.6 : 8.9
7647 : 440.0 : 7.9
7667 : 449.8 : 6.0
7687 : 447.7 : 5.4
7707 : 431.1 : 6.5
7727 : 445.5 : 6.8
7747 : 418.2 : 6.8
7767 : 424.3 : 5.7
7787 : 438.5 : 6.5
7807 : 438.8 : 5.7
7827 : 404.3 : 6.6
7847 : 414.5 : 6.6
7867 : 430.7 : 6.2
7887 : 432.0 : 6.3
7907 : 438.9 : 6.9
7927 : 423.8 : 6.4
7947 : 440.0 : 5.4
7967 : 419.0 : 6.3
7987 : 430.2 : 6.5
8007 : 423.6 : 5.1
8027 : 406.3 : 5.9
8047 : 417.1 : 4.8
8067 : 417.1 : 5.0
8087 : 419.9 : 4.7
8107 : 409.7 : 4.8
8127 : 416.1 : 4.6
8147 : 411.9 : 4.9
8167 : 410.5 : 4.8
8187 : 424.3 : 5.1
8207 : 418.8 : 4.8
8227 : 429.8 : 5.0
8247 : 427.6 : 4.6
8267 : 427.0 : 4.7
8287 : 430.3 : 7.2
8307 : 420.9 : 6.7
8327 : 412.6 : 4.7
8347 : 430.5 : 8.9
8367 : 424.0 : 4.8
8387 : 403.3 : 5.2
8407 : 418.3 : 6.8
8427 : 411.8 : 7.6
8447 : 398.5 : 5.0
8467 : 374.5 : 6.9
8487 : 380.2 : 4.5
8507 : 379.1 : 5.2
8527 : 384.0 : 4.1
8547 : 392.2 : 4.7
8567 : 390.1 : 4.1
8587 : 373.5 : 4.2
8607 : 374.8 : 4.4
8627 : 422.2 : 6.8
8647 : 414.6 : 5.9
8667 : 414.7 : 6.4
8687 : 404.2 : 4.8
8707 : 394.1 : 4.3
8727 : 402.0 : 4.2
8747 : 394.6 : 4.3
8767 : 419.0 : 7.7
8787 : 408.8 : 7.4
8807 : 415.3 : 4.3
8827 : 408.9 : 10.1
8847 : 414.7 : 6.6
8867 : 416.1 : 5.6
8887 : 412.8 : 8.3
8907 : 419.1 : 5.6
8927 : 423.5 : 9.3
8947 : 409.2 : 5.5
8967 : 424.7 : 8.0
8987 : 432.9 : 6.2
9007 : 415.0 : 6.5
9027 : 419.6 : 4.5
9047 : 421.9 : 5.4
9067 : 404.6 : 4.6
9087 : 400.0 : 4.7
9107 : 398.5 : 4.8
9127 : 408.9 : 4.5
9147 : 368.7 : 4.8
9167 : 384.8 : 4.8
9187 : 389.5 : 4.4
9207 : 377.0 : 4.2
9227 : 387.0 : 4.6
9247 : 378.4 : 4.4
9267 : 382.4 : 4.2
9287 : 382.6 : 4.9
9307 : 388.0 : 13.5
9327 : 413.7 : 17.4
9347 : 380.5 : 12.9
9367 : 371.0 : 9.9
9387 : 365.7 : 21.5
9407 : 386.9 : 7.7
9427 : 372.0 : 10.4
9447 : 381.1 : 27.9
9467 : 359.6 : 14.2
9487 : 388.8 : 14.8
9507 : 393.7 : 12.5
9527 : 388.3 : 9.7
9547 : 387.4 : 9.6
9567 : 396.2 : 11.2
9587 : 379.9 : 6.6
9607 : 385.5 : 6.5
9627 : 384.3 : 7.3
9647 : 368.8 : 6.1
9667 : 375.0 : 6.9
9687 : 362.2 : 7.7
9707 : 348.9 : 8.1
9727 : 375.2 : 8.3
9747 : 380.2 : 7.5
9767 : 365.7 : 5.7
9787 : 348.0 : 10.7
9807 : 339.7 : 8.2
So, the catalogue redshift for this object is 0.194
